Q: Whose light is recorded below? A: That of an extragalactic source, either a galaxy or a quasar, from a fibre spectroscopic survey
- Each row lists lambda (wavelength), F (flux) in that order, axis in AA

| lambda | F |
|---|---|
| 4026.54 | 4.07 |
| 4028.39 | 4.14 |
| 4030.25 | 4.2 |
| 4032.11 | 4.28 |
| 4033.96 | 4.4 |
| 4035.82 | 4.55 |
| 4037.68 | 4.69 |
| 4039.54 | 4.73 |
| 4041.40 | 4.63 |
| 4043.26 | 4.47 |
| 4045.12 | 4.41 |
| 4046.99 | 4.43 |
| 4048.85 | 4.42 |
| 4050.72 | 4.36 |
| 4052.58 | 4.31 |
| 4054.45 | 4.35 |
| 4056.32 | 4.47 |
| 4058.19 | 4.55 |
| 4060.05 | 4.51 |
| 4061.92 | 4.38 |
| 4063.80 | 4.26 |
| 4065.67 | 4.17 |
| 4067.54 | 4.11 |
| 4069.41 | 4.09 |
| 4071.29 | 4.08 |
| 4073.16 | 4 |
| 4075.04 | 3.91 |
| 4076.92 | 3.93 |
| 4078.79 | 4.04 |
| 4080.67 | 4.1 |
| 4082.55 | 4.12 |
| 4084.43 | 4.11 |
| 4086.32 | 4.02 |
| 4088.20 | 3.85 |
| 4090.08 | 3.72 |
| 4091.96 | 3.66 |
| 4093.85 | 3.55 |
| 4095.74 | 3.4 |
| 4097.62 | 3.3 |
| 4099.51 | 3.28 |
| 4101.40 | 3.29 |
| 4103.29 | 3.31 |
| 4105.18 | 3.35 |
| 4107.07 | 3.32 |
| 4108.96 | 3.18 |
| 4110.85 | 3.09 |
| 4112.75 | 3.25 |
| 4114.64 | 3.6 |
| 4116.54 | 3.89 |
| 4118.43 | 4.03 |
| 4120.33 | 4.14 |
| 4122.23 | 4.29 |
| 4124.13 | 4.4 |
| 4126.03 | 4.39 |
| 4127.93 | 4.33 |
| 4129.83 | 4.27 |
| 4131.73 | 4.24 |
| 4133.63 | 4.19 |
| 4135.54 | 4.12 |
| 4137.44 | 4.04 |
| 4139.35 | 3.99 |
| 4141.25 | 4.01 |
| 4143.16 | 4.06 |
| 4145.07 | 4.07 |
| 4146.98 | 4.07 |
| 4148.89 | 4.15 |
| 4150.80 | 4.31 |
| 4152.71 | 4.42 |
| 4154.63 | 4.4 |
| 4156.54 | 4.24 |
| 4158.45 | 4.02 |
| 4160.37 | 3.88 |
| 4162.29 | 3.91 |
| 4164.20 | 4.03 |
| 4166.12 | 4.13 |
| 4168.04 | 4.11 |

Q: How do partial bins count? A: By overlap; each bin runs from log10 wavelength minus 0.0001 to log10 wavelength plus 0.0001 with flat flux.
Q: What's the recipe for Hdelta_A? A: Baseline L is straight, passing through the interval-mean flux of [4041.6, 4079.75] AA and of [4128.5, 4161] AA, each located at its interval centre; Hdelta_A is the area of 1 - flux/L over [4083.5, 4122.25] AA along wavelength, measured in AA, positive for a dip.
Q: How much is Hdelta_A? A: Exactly 5.8 AA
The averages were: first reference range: 4.27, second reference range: 4.15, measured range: 3.58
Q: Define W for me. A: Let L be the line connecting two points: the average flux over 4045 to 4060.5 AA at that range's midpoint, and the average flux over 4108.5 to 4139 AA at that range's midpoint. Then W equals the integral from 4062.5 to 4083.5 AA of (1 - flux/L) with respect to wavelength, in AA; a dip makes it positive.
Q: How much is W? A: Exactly 1.06 AA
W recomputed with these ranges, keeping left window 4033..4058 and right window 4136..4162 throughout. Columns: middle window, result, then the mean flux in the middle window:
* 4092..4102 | 2.1 AA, 3.39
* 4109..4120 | 1.7 AA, 3.57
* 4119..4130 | -0.2 AA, 4.29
